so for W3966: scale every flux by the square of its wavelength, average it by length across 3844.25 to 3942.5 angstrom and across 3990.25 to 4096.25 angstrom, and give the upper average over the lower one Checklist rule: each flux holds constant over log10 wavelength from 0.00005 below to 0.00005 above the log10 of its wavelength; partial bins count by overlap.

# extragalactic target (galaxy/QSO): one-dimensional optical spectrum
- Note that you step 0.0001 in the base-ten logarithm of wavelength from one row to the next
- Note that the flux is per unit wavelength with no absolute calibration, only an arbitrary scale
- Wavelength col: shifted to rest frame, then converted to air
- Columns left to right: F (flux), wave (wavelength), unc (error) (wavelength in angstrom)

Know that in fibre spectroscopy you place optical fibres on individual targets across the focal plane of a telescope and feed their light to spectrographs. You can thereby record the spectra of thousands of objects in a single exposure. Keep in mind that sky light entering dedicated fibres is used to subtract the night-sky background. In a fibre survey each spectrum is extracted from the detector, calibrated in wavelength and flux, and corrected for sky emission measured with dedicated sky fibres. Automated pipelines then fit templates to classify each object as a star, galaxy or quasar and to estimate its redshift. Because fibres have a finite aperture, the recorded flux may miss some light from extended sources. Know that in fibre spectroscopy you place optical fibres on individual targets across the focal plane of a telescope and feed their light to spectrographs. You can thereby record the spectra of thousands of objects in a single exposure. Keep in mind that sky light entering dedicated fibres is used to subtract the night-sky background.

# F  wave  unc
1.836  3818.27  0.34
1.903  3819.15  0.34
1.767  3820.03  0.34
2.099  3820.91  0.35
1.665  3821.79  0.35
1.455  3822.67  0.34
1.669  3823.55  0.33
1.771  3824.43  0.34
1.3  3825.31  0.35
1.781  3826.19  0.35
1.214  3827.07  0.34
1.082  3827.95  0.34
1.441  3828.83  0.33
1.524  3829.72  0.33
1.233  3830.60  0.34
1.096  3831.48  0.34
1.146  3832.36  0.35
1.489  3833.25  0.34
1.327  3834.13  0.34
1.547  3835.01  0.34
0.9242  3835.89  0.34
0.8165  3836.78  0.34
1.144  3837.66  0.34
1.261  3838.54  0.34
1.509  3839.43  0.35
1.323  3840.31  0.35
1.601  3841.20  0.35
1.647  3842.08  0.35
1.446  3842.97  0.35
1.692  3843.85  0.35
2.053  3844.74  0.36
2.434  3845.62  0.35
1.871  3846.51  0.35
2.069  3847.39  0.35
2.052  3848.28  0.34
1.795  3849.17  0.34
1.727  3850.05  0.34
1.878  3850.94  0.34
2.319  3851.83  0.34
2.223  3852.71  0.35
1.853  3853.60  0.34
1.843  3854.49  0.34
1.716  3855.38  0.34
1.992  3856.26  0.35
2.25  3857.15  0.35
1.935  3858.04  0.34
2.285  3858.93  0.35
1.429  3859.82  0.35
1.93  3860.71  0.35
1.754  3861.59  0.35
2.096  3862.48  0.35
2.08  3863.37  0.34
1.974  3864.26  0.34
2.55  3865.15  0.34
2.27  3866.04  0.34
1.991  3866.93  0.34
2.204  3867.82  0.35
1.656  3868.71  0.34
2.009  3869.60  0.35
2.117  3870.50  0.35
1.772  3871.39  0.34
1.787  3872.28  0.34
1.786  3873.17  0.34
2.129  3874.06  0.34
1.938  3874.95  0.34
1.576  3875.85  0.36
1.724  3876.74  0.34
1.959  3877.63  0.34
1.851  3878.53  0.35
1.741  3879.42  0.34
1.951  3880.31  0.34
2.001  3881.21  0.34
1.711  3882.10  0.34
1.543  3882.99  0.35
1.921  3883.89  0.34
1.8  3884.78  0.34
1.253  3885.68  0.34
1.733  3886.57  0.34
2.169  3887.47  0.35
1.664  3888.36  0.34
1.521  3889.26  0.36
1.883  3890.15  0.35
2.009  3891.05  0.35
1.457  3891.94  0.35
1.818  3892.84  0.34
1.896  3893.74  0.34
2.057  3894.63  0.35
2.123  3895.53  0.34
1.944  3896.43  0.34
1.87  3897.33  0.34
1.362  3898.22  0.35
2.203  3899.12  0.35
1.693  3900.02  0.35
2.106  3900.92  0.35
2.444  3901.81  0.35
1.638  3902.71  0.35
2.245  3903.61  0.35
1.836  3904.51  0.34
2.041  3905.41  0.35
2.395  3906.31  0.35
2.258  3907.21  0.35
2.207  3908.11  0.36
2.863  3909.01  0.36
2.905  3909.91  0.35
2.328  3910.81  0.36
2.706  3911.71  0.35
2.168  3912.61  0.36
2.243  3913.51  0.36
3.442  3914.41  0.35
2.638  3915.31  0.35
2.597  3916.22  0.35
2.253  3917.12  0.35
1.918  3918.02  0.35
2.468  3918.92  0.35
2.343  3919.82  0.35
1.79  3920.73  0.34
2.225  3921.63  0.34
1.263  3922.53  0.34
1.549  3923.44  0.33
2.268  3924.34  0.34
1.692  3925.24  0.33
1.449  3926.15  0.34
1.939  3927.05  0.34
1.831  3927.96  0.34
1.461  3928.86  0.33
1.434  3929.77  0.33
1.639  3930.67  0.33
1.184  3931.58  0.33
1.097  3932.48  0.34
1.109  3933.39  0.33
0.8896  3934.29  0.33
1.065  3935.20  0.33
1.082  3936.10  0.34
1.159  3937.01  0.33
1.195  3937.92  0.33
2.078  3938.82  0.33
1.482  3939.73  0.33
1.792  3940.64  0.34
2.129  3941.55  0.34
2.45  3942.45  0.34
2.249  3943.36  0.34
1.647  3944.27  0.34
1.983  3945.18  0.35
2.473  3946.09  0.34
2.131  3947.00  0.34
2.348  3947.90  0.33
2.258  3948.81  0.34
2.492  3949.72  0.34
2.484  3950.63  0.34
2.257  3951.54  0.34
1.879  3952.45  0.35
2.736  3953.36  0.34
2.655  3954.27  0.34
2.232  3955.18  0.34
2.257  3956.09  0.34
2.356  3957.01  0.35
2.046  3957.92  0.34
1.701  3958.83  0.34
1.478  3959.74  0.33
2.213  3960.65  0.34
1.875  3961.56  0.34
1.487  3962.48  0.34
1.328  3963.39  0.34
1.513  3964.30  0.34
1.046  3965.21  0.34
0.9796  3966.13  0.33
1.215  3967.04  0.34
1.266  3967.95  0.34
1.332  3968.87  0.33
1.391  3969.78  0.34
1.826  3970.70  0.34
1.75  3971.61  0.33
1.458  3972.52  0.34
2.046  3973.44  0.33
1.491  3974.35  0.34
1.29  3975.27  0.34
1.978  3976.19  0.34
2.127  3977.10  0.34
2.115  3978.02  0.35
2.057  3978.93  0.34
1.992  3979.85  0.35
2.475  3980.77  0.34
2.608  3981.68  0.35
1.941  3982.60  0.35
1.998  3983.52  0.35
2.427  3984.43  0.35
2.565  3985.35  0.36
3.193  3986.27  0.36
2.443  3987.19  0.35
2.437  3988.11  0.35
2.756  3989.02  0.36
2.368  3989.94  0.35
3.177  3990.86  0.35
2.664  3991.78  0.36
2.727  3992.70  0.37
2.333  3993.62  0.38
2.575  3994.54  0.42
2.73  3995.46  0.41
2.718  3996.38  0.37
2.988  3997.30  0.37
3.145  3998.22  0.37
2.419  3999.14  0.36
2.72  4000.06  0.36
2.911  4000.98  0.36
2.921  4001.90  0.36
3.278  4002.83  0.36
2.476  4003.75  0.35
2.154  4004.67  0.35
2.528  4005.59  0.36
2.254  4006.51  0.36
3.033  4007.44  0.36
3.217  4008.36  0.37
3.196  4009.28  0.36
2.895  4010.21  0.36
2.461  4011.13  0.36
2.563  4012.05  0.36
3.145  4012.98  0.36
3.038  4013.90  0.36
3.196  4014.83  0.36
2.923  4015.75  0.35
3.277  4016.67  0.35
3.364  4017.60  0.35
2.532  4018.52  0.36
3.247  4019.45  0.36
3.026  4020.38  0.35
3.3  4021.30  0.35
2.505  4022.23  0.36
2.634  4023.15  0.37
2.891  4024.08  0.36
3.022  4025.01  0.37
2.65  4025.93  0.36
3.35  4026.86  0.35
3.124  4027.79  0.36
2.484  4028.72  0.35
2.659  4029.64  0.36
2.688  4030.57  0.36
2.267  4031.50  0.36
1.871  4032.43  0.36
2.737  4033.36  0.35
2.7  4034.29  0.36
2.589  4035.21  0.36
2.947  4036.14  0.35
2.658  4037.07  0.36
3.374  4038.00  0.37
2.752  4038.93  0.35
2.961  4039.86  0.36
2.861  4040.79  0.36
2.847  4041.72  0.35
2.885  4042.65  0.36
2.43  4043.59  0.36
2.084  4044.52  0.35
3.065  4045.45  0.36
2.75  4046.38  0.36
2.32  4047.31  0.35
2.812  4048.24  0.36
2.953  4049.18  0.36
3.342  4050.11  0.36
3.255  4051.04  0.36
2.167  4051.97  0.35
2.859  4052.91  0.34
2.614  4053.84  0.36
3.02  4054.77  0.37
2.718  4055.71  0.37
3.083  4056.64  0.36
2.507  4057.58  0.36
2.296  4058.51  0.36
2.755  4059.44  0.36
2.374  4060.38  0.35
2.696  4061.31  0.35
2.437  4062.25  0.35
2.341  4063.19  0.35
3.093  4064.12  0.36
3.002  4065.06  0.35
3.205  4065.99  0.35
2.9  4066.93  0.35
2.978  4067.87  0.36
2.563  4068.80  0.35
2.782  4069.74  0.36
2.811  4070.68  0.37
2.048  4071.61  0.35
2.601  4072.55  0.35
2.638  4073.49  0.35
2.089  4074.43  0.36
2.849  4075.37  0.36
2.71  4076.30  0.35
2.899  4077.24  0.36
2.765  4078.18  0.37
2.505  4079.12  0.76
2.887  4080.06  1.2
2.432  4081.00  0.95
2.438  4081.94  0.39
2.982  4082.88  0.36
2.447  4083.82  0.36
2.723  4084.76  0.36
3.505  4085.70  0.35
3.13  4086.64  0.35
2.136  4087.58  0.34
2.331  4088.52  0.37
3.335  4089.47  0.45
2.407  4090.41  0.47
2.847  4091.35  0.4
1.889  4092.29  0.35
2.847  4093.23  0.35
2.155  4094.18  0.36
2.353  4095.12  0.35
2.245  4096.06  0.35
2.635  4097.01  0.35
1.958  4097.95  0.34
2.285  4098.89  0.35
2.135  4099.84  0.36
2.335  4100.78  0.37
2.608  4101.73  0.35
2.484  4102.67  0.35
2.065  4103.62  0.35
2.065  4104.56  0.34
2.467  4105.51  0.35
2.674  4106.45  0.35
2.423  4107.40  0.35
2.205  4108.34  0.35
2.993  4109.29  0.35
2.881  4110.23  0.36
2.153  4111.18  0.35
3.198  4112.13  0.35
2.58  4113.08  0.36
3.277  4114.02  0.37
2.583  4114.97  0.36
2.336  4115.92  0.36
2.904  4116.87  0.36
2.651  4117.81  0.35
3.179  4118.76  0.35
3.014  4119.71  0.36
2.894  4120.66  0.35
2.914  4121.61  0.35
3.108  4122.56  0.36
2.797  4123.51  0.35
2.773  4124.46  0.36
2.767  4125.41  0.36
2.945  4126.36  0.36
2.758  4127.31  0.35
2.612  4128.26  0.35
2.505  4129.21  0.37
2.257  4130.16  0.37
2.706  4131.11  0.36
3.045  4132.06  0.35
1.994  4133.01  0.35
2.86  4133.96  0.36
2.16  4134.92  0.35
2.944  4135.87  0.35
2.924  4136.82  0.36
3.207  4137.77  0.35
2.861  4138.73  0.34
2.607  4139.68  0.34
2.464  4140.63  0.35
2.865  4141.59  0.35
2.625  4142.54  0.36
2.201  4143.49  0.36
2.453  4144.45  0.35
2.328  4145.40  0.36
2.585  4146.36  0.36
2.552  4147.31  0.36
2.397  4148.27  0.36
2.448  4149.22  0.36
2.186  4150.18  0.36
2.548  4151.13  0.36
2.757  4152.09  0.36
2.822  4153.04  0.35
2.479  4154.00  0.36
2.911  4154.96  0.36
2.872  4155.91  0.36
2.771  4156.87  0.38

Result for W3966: 1.54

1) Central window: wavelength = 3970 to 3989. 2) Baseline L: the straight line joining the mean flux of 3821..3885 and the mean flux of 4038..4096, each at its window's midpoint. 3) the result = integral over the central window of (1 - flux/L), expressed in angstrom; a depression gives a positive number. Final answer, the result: 1.61 angstrom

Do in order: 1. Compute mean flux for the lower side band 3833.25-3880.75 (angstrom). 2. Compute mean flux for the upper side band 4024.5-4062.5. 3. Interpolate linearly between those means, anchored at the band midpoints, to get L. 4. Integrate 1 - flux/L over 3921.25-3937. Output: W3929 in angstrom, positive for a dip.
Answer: 5.1 angstrom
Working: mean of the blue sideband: 1.82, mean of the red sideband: 2.73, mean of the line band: 1.47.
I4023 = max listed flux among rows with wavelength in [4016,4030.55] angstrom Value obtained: 3.364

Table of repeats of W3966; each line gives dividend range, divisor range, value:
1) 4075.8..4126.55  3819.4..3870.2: 1.73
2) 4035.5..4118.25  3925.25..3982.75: 1.57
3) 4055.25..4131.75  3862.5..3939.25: 1.53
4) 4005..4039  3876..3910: 1.57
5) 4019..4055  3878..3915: 1.47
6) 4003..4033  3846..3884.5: 1.57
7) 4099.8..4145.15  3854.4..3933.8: 1.52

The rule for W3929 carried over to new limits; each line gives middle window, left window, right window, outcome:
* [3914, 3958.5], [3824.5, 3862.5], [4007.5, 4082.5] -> 4.6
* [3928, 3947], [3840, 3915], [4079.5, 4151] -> 4.8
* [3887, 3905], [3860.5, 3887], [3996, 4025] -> 1.4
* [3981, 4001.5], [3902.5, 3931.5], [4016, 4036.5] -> -0.3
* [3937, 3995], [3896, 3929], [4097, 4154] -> 5.4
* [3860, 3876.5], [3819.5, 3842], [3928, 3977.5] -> -4.9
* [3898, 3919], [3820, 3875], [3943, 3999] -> -3.9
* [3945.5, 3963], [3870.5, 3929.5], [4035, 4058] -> 0.9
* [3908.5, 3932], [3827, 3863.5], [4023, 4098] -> -0.9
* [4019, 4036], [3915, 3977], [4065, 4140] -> -4.0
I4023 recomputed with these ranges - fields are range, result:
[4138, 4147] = 2.865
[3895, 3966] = 3.442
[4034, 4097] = 3.505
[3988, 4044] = 3.374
